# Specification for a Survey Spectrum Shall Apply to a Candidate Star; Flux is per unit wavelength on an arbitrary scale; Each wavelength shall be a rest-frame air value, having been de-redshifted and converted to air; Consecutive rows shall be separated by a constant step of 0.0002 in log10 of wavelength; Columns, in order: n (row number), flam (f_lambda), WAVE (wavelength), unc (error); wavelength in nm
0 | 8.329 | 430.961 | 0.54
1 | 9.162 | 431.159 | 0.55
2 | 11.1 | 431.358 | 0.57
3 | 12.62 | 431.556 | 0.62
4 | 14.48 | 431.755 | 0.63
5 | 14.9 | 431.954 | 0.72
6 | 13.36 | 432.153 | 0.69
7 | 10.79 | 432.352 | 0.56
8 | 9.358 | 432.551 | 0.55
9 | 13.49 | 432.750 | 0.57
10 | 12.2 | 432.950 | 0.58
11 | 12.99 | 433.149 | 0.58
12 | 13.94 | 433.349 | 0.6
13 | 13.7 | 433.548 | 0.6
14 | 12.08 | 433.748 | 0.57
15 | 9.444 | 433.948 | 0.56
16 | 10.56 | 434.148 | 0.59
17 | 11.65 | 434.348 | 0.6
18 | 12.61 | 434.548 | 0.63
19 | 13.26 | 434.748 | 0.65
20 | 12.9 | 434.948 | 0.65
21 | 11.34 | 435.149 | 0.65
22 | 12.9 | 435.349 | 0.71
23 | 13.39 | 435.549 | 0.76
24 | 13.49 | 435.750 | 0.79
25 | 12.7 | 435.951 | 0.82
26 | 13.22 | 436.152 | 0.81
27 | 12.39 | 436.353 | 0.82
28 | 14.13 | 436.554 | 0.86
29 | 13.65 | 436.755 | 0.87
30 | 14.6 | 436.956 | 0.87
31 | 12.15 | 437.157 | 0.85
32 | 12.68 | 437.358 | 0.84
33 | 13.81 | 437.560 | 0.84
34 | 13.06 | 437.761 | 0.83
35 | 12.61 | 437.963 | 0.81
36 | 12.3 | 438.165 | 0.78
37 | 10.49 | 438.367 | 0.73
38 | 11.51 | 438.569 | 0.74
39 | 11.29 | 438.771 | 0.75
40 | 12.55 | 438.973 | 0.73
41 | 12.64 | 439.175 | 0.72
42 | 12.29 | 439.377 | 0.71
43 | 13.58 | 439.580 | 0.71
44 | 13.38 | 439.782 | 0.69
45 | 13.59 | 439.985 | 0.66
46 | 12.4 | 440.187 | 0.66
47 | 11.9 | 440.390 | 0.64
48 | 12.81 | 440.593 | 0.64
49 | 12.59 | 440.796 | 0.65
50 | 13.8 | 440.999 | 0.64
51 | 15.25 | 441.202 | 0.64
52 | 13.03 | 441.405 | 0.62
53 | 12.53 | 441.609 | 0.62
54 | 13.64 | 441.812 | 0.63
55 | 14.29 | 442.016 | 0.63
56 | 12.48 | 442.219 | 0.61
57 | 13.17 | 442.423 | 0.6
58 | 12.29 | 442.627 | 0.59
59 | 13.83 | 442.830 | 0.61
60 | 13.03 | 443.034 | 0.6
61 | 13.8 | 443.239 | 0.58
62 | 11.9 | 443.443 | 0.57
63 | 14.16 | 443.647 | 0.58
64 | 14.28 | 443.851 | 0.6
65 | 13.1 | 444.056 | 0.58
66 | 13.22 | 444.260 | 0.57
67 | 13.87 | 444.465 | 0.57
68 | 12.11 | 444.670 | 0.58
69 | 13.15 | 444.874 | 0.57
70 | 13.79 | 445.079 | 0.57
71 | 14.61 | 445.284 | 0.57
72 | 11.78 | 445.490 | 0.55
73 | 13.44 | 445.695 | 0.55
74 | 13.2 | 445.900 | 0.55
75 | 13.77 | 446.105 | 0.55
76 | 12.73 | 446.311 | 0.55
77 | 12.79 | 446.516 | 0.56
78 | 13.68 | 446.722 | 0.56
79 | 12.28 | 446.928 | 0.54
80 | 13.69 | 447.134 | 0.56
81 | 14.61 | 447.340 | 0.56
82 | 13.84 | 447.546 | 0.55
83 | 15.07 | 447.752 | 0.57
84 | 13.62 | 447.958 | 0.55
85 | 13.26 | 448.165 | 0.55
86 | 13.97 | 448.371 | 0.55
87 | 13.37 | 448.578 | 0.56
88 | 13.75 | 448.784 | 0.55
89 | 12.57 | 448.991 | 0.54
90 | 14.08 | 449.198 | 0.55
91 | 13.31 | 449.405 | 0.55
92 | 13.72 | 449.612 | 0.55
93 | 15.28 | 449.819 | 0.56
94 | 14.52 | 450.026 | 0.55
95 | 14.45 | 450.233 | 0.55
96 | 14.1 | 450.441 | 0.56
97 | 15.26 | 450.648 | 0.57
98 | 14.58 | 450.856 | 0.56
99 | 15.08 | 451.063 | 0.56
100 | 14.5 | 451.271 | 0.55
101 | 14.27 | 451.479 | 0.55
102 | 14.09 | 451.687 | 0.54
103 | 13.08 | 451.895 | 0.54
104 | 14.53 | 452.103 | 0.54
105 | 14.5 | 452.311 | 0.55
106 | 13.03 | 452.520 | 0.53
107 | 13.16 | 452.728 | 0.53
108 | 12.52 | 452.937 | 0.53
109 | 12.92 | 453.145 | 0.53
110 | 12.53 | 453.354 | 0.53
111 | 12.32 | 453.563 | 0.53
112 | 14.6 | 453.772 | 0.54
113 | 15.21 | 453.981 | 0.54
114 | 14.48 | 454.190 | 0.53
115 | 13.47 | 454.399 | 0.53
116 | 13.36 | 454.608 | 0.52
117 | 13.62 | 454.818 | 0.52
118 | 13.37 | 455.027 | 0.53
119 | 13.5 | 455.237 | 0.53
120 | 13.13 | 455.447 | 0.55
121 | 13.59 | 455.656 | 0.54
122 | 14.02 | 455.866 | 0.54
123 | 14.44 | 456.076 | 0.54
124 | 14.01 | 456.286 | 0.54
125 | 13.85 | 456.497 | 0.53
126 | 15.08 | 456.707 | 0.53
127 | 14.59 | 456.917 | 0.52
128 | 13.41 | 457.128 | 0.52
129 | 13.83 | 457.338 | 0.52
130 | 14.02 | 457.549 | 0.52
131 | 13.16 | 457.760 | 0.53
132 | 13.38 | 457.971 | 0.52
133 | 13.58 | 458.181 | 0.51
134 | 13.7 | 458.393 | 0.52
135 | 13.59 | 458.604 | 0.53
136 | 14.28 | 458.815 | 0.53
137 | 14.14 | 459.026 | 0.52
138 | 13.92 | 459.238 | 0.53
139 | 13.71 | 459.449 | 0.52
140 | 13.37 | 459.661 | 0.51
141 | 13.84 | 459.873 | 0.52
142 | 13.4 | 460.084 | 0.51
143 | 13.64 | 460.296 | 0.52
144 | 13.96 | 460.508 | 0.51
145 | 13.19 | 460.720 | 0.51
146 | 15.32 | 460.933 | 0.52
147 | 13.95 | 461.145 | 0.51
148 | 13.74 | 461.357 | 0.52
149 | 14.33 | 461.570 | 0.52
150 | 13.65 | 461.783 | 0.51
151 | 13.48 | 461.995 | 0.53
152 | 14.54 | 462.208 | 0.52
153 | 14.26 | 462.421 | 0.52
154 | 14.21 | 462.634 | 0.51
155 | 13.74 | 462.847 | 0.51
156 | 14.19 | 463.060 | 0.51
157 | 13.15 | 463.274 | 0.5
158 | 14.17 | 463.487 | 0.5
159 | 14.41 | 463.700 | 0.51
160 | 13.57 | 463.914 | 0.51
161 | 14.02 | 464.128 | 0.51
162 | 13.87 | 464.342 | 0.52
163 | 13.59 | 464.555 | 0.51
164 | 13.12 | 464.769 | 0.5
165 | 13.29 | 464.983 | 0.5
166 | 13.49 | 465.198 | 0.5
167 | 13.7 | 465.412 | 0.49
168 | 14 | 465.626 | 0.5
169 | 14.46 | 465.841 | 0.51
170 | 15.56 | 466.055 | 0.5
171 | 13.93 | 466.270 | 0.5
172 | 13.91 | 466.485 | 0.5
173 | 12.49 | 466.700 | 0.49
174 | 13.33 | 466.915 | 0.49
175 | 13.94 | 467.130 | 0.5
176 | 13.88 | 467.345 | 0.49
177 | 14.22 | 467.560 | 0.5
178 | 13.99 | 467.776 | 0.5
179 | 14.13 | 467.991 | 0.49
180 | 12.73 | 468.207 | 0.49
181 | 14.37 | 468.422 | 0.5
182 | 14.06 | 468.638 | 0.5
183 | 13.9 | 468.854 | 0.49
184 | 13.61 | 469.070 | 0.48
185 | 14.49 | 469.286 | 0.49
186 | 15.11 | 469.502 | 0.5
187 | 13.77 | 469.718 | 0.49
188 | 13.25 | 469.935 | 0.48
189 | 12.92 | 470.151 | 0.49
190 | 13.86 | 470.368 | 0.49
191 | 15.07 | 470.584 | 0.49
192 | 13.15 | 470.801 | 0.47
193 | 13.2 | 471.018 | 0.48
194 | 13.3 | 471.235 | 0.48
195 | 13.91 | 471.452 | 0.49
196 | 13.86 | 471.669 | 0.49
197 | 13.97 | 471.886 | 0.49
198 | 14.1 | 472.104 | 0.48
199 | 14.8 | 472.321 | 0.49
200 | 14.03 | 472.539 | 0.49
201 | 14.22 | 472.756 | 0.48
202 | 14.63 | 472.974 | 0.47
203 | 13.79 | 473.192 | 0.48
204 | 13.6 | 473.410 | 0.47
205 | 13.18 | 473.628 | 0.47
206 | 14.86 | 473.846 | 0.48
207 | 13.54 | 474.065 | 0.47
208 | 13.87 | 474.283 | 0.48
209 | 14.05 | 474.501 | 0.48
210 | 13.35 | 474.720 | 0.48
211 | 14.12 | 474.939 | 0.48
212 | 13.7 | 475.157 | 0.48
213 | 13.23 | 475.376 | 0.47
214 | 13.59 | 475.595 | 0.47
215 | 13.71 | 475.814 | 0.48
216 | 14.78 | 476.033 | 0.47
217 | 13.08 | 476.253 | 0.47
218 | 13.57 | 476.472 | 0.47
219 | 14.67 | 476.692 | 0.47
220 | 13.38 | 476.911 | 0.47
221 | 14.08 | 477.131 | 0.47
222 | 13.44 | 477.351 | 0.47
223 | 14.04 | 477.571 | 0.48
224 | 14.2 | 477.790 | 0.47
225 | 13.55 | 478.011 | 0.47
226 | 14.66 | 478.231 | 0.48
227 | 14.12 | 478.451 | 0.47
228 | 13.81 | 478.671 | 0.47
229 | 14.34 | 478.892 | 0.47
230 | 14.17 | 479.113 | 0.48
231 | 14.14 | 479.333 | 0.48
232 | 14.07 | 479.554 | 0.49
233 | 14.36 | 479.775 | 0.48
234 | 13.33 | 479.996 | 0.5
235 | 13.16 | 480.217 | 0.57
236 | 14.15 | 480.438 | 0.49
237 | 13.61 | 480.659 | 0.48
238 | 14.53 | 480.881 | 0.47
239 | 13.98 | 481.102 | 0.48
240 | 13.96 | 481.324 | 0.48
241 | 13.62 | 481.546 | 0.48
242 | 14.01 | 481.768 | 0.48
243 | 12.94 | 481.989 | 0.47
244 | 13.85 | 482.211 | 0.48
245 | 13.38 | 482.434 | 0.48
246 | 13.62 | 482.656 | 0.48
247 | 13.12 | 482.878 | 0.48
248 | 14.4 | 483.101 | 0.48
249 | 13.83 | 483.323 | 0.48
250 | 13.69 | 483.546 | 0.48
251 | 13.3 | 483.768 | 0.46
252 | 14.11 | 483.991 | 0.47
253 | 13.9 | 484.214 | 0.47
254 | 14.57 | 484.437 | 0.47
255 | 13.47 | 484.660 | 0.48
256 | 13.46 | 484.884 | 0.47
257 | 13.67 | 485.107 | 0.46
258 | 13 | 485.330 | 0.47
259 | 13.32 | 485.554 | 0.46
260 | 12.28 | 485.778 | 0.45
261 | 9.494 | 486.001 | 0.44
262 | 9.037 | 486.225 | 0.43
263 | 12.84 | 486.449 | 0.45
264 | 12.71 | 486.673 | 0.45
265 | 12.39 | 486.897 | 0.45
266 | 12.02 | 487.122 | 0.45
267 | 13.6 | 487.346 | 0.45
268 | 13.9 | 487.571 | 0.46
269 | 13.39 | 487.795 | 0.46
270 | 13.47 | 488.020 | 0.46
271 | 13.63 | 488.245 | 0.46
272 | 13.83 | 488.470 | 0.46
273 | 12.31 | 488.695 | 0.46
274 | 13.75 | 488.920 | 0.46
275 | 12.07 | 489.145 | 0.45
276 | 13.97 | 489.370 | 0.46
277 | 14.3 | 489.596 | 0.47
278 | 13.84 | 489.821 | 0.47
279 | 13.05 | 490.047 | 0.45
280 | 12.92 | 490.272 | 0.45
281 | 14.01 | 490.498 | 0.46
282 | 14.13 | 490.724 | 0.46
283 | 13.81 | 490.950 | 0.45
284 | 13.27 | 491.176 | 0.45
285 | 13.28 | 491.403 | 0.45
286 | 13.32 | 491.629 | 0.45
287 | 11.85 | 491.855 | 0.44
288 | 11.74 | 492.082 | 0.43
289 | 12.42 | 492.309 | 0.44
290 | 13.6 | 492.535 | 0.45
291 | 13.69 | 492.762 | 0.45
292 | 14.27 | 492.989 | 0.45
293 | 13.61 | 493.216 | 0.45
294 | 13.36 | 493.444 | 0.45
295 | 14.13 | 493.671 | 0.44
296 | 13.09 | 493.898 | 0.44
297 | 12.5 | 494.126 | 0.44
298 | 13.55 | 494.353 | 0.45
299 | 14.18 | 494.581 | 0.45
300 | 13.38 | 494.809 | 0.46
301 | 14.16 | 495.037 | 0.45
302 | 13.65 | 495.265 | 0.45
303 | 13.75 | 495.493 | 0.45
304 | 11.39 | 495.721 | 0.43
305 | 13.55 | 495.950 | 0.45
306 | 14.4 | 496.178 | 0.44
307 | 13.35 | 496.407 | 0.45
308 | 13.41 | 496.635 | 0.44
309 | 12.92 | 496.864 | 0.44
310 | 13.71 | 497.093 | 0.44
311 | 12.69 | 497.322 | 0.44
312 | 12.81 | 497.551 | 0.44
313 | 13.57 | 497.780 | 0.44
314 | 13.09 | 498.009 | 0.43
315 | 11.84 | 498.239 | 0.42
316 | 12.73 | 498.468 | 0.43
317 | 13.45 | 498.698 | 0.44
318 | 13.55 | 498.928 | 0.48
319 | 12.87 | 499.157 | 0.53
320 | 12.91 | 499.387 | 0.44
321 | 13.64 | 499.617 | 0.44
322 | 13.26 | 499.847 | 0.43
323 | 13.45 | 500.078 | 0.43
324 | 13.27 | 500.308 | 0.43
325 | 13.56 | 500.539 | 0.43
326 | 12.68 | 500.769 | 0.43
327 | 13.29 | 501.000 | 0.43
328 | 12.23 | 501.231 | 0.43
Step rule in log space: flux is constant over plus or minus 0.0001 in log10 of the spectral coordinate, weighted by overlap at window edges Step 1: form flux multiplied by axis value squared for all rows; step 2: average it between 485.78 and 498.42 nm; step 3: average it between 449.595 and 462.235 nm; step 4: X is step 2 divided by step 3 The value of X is 1.1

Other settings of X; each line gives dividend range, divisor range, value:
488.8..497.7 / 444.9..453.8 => 1.17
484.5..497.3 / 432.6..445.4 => 1.28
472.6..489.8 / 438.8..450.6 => 1.18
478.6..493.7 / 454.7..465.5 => 1.08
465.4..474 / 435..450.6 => 1.18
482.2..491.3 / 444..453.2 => 1.14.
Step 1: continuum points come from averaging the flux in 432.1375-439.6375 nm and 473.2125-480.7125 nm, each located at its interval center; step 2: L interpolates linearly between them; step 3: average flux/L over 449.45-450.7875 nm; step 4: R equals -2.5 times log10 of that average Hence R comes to -0.12 mag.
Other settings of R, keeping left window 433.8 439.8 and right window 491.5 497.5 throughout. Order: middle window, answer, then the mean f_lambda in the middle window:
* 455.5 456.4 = -0.10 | 14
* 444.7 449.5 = -0.07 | 13.5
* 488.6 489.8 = -0.01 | 13.3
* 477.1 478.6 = -0.08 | 14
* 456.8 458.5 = -0.07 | 13.7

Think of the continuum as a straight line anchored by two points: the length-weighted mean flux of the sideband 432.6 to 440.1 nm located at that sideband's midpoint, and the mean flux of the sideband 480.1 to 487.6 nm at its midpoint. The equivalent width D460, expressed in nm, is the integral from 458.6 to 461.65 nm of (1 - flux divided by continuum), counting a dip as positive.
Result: -0.22 nm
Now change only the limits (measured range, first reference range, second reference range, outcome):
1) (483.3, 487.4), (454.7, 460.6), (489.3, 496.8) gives 0.20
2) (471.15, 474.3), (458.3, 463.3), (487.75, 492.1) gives -0.07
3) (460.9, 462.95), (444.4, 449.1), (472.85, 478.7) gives -0.06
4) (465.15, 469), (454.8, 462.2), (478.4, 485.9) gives -0.03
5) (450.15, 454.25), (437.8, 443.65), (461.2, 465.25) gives -0.18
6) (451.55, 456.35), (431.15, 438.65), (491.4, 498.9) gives -0.33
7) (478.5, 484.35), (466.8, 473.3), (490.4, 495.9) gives -0.08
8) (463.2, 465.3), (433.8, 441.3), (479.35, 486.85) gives -0.10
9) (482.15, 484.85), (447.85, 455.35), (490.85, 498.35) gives -0.07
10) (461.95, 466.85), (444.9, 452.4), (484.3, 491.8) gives -0.12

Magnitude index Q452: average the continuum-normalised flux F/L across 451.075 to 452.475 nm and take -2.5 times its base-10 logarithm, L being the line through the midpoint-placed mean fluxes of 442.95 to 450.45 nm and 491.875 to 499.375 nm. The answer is -0.050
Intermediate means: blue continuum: 13.6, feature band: 14.2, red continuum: 13.2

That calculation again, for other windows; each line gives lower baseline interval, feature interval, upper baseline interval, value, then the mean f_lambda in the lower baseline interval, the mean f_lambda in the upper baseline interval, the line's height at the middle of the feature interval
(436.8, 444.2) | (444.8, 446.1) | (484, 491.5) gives -0.03 mag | 13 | 13.1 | 13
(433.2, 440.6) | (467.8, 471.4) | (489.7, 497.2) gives -0.06 mag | 12.6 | 13.4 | 13.1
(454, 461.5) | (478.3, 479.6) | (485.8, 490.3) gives -0.08 mag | 13.8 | 12.8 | 13.1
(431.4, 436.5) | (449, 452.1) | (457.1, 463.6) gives -0.07 mag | 12.5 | 13.8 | 13.4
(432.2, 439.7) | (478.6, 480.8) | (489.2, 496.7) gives -0.06 mag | 12.5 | 13.4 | 13.2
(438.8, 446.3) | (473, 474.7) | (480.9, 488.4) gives -0.05 mag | 13.2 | 13.2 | 13.2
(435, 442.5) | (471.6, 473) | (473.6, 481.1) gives -0.03 mag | 12.9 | 13.9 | 13.8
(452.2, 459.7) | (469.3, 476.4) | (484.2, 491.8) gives -0.04 mag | 13.7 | 13.1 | 13.4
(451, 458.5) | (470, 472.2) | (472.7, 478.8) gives 0.01 mag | 13.8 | 13.9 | 13.9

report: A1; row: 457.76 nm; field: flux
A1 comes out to 13.16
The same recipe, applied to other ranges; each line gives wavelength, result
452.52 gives 13.03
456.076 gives 14.44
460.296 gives 13.64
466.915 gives 13.33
